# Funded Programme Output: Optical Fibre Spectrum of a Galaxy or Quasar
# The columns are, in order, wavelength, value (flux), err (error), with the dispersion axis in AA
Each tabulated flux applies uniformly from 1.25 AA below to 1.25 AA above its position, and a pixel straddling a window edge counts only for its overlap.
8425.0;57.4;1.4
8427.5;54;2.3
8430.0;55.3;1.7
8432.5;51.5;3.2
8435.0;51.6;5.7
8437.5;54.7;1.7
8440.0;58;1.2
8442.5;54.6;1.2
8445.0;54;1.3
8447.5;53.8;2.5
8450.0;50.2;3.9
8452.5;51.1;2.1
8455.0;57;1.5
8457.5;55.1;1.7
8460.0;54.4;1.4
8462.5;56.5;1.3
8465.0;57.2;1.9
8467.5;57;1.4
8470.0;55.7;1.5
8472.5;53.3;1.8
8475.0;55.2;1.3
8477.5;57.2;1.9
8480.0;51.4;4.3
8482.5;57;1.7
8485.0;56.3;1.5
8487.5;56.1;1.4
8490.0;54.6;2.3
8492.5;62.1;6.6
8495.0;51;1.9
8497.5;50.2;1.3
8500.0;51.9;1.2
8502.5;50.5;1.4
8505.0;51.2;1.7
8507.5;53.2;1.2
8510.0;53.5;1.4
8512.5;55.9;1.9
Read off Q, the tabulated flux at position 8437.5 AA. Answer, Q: 54.7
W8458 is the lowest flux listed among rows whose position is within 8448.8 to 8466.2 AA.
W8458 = 50.2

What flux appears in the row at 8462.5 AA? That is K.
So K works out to 56.5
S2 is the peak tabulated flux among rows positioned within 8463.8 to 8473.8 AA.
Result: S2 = 57.2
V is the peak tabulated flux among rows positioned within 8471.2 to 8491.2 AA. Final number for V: 57.2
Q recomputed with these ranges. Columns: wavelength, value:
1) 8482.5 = 57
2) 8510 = 53.5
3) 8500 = 51.9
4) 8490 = 54.6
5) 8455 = 57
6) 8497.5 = 50.2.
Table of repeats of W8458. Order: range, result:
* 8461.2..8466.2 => 56.5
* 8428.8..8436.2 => 51.5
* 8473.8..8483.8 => 51.4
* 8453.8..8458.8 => 55.1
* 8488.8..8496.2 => 51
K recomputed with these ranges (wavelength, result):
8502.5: 50.5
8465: 57.2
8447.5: 53.8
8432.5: 51.5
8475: 55.2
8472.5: 53.3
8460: 54.4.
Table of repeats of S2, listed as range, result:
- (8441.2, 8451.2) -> 54.6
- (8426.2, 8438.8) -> 55.3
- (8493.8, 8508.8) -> 53.2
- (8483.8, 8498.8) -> 62.1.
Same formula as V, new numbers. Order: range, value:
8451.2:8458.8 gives 57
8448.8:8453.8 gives 51.1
